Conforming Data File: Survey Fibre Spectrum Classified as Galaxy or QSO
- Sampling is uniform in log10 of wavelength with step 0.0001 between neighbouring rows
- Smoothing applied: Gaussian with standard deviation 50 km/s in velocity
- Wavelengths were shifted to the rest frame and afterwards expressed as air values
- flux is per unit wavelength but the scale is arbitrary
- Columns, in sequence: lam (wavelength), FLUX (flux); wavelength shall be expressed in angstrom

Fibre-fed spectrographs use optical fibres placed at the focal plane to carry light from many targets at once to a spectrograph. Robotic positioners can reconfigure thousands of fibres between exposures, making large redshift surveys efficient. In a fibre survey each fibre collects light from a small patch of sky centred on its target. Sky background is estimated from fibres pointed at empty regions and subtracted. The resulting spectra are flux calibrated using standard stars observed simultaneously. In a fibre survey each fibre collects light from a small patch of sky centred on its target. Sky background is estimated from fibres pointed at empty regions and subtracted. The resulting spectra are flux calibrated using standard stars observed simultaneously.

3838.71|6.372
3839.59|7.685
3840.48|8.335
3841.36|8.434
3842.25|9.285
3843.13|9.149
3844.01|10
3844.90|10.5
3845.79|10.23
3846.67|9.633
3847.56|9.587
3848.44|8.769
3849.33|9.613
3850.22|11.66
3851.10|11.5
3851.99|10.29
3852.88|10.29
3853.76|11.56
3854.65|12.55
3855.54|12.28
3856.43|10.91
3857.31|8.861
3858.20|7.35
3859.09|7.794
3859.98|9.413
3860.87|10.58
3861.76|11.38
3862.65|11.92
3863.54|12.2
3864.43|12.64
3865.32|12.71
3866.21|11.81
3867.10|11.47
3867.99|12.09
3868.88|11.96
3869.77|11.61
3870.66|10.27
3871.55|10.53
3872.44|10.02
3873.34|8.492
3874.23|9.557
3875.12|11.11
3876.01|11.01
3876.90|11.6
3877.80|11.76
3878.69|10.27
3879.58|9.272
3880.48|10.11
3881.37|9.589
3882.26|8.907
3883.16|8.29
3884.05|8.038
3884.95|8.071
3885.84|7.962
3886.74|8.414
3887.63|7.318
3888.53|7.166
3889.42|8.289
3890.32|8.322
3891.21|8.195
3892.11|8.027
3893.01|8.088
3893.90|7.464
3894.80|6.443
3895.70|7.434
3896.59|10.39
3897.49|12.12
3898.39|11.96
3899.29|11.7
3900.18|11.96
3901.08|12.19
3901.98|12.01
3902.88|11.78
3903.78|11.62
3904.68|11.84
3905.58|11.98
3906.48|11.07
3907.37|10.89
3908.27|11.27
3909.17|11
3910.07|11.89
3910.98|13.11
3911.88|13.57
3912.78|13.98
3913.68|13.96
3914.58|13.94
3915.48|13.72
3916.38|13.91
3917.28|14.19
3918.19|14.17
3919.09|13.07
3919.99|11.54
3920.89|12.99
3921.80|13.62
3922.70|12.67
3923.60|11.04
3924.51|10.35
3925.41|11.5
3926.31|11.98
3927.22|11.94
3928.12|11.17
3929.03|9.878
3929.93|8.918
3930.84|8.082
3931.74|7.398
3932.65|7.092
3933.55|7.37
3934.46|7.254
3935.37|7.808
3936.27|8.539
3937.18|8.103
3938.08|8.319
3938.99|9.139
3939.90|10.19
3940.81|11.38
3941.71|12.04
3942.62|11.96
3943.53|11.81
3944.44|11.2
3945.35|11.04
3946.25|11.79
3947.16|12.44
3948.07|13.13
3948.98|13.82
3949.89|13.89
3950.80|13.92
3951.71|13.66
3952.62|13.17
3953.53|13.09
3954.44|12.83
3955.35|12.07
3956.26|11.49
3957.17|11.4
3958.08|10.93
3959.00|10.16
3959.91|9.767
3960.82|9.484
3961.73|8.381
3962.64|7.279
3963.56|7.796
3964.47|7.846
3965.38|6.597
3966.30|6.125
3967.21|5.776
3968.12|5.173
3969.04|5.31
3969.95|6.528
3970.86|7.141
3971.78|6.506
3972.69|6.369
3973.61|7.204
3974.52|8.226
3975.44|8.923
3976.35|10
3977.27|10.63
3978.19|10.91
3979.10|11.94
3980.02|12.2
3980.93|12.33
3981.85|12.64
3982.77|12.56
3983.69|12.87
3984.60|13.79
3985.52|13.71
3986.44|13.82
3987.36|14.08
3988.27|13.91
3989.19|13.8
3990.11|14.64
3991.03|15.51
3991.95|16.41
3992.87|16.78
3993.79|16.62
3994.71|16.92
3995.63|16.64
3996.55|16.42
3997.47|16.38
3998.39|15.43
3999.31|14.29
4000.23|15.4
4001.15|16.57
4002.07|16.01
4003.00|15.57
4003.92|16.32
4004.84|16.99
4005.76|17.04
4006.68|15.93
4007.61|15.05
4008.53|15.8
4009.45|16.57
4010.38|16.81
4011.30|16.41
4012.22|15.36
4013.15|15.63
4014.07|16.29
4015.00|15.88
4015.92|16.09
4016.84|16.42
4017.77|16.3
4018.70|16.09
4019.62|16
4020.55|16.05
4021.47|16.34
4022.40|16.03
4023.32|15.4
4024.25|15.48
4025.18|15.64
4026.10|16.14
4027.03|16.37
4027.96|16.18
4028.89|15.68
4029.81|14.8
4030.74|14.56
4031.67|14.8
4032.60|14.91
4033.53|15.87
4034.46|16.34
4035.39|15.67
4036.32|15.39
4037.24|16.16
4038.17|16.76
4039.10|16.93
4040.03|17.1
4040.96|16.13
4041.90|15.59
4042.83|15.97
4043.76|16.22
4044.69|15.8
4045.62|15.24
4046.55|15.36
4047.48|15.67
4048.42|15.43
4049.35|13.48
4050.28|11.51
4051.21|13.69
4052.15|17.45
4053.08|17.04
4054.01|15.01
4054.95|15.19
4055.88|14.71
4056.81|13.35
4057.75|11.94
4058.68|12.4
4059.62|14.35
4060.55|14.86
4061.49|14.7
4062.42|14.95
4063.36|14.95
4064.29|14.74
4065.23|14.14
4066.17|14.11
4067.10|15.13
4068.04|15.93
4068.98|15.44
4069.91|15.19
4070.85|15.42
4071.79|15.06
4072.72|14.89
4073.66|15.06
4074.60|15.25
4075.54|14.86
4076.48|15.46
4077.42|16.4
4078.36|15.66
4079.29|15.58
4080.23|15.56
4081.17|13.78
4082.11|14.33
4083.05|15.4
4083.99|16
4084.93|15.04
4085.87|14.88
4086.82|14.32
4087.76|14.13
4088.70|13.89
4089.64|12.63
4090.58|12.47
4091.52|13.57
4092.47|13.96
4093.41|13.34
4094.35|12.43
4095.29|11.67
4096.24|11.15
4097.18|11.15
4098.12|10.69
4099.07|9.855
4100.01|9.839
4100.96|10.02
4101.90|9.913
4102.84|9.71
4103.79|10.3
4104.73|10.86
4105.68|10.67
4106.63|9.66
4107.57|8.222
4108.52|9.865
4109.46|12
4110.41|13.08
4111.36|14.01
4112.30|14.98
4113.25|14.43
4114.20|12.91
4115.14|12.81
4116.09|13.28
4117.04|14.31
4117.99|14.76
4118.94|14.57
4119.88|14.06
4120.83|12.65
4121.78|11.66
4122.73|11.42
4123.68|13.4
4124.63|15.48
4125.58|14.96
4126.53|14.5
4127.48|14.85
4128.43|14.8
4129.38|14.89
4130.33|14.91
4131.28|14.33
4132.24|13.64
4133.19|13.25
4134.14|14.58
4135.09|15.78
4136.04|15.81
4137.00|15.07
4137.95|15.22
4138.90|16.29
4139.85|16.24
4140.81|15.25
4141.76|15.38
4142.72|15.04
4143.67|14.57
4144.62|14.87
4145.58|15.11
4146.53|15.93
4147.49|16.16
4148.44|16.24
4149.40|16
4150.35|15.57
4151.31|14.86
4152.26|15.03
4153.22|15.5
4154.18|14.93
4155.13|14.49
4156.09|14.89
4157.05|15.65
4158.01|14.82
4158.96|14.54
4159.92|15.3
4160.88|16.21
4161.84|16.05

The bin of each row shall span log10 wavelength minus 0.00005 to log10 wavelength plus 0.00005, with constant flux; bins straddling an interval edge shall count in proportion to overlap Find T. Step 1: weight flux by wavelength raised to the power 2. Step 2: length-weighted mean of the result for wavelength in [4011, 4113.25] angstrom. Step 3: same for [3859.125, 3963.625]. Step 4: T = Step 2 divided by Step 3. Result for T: 1.4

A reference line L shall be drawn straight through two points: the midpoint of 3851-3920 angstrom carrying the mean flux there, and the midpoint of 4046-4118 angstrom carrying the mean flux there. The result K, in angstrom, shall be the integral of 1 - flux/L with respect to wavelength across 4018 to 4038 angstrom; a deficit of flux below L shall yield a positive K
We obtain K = -4.52 angstrom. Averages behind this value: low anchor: 10.7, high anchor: 13.6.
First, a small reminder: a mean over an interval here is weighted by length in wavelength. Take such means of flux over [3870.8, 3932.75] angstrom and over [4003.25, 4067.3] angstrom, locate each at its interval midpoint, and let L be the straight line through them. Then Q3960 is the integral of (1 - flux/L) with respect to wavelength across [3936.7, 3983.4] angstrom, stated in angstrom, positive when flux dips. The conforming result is 9.4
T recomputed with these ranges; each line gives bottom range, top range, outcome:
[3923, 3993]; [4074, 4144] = 1.38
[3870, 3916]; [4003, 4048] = 1.64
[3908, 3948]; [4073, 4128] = 1.28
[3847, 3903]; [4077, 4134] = 1.46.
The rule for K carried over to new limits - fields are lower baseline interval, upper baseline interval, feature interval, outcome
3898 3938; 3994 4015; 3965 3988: 7.8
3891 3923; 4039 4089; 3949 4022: 2.7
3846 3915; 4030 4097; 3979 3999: -2.3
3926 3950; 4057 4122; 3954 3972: 3.8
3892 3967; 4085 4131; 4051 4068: -3.4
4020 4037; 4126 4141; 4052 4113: 7.0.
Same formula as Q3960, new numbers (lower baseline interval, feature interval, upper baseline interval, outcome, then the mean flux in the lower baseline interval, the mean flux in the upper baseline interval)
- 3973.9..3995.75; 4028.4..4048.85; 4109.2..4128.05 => -3.5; 13.2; 13.7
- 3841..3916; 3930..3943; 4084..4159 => 2.7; 10.5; 13.7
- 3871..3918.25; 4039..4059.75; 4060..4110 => -3.5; 10.5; 13.4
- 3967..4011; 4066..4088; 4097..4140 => -3.5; 13.1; 13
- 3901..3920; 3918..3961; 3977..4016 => 7.6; 12.6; 15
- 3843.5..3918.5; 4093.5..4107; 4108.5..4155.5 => 3.2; 10.6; 14.5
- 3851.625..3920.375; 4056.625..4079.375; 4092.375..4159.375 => -3.3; 10.7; 13.6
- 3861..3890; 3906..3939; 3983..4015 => 2.8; 10.2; 15.6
